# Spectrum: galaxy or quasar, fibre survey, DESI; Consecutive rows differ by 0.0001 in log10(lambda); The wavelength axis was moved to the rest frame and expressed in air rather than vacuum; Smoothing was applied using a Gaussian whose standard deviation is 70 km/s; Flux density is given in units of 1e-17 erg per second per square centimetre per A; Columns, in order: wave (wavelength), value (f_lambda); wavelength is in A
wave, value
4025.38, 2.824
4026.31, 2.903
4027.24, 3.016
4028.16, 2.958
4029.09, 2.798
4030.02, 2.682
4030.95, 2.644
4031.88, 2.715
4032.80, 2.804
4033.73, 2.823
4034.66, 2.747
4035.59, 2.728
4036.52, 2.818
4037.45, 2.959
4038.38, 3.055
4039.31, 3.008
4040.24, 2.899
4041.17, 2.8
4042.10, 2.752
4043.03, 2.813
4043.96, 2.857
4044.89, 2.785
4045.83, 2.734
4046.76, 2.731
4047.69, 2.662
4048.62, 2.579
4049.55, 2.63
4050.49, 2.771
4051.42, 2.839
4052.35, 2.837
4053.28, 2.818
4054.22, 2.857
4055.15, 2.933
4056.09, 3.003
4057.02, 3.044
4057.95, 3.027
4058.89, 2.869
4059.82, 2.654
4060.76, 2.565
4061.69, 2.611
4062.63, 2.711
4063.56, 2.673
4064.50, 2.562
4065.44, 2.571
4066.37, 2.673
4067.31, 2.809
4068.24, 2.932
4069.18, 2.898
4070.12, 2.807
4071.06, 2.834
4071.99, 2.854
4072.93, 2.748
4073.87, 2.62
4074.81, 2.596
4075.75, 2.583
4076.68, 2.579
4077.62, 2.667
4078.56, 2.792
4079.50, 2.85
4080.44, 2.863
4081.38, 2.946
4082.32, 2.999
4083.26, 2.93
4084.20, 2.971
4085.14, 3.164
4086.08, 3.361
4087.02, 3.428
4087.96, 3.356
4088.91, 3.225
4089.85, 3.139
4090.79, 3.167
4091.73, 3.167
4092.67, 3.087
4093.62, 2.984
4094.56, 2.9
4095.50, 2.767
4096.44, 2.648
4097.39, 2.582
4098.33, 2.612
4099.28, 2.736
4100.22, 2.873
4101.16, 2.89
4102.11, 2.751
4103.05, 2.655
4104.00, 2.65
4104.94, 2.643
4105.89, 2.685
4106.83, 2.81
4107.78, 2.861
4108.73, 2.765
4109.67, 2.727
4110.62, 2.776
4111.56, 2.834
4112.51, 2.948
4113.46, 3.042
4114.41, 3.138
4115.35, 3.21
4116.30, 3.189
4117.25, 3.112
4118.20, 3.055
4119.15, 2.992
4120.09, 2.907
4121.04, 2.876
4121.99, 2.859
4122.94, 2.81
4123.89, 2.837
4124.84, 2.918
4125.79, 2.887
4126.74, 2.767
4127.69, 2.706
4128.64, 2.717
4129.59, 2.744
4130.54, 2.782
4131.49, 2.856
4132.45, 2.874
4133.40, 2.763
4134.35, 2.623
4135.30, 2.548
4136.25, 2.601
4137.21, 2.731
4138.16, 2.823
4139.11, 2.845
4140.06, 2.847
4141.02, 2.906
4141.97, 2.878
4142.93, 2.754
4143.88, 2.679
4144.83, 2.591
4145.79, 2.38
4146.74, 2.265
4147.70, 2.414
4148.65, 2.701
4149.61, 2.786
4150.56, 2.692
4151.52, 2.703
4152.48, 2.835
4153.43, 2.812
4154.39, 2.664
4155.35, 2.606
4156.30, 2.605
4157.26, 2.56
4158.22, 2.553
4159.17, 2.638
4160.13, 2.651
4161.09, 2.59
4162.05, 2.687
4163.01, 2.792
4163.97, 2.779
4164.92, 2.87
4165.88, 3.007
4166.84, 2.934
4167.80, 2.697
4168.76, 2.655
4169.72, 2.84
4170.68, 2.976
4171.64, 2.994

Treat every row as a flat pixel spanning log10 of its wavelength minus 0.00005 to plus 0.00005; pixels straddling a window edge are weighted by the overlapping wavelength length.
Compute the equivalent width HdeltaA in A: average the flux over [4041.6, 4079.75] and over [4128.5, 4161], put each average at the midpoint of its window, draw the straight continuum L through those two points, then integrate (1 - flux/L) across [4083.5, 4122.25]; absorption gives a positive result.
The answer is -3.09 A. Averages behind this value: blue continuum 2.76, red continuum 2.69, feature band 2.94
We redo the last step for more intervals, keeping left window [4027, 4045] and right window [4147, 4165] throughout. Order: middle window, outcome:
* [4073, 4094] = -1.54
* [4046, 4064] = 0.18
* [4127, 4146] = -0.28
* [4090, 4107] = -0.42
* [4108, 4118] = -0.89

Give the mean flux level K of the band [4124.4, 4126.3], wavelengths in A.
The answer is 2.9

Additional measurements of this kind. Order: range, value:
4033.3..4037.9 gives 2.81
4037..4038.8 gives 3.01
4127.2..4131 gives 2.74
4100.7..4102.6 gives 2.82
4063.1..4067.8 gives 2.66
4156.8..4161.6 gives 2.6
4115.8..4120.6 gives 3.05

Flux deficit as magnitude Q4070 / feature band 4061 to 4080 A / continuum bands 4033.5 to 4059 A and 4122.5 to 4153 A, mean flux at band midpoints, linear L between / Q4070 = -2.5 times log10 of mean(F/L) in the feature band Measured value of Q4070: 0.03 mag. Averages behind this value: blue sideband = 2.83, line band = 2.72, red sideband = 2.73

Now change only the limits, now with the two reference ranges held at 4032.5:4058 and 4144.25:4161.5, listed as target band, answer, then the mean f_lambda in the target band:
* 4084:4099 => -0.11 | 3.03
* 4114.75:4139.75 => -0.07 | 2.85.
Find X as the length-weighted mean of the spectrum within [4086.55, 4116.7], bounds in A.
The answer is 2.91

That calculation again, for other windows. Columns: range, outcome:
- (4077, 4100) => 2.97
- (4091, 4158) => 2.79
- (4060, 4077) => 2.7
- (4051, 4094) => 2.88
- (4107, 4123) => 2.95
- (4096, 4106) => 2.7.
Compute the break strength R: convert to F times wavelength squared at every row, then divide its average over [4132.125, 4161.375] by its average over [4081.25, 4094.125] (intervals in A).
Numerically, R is 0.9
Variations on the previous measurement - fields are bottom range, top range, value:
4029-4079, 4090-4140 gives 1.06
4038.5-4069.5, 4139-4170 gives 1.02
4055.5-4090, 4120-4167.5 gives 0.99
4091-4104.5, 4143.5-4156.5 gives 0.96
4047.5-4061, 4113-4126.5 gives 1.10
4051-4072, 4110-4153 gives 1.04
